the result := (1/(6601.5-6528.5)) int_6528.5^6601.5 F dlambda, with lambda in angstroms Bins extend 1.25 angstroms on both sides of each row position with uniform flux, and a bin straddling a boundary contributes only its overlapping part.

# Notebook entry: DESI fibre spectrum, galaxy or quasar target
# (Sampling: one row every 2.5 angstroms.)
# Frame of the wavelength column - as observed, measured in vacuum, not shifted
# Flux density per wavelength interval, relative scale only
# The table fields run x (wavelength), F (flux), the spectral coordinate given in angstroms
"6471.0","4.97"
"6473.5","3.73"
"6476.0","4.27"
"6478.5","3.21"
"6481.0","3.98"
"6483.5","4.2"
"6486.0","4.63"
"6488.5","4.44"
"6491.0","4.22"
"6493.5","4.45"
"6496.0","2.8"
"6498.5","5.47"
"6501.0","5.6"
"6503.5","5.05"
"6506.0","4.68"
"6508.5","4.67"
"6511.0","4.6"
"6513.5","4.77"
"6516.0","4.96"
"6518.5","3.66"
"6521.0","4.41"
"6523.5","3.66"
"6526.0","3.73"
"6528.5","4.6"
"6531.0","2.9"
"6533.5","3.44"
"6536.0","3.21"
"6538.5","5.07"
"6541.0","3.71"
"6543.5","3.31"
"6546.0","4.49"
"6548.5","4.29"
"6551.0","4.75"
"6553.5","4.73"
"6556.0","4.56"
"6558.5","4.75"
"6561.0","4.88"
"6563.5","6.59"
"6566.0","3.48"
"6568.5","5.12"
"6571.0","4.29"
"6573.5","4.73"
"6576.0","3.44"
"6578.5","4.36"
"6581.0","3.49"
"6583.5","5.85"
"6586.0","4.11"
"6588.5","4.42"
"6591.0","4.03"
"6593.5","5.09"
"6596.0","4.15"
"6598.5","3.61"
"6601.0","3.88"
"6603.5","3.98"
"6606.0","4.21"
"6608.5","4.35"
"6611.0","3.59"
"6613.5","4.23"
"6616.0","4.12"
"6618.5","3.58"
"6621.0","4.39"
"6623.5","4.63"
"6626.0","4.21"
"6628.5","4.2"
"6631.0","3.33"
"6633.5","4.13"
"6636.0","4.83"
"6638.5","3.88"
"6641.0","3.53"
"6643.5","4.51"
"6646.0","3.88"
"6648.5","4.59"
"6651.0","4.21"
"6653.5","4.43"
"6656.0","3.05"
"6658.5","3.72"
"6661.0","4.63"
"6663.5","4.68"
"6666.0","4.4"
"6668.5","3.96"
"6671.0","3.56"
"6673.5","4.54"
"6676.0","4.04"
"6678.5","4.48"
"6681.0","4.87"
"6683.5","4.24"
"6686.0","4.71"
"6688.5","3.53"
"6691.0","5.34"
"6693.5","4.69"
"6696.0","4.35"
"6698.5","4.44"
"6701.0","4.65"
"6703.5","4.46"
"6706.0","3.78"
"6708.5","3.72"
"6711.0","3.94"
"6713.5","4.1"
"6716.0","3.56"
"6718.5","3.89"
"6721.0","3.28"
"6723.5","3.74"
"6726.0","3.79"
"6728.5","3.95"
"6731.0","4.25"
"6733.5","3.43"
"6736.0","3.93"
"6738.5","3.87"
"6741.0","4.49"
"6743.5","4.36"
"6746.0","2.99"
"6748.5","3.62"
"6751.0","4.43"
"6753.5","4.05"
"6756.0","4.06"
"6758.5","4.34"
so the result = 4.31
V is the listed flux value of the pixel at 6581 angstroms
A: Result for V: 3.49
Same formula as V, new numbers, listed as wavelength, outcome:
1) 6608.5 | 4.35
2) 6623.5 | 4.63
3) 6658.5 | 3.72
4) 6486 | 4.63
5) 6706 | 3.78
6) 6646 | 3.88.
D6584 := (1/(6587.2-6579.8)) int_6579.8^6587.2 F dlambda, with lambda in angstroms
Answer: 4.49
